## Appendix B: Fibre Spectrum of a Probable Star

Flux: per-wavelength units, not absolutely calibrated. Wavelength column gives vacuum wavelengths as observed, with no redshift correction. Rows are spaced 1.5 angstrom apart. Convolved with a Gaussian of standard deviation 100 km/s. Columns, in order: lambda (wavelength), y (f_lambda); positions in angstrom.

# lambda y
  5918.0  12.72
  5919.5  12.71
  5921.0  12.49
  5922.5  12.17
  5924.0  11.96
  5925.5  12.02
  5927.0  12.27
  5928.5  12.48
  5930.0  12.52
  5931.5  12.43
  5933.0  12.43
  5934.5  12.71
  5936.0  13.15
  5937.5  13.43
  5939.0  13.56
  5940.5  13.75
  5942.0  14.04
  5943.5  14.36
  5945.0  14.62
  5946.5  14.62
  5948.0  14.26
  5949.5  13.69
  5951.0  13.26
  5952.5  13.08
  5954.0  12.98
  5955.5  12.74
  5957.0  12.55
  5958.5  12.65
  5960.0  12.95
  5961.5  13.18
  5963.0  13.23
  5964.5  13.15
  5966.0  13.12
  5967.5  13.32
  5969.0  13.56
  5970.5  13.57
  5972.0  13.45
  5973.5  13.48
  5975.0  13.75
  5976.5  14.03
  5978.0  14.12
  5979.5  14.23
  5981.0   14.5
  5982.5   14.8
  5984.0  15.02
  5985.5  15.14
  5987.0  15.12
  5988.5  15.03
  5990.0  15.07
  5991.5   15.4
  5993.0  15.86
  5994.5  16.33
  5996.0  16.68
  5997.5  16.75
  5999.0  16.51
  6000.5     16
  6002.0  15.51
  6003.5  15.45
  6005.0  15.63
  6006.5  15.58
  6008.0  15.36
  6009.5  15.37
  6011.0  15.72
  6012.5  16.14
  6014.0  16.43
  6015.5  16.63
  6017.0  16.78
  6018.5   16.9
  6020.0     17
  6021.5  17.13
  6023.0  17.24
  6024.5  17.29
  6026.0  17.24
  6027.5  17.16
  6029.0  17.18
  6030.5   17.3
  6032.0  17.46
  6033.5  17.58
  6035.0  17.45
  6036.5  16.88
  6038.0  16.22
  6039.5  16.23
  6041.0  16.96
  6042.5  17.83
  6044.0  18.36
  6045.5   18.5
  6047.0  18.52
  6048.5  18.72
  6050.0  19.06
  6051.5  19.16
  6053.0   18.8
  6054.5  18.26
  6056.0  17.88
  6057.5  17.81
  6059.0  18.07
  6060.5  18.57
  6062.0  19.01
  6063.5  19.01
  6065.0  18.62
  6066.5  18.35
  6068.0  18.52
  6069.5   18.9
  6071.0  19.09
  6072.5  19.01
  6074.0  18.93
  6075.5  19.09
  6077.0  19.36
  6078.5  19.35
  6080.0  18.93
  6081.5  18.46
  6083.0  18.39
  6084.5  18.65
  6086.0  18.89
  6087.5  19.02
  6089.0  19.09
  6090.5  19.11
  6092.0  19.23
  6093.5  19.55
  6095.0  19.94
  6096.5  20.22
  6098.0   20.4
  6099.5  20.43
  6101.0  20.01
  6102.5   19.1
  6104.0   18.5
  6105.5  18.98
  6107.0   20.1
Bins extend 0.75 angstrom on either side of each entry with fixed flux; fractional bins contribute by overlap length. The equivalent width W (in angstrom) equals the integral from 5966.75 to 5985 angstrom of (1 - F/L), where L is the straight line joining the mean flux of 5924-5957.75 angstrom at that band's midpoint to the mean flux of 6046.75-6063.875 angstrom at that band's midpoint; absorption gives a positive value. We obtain 1.0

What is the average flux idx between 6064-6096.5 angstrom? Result 19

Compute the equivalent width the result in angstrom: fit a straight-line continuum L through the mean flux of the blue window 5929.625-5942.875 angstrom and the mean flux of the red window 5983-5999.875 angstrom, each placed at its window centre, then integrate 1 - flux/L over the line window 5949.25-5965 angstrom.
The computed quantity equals 1.2 angstrom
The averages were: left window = 13.1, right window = 15.7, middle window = 13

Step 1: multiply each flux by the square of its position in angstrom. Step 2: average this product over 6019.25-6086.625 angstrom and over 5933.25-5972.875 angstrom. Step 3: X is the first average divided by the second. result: 1.4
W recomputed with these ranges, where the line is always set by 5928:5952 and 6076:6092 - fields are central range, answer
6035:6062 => -0.6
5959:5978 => 1.5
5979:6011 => 0.1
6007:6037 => -0.4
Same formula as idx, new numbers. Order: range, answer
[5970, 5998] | 14.9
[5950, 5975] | 13.2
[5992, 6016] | 16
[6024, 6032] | 17.3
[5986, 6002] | 15.8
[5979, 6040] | 16.2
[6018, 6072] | 17.9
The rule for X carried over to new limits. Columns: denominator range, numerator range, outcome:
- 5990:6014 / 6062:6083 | 1.22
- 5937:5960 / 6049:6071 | 1.42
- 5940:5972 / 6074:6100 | 1.50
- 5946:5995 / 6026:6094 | 1.35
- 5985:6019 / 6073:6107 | 1.25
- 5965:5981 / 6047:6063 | 1.39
